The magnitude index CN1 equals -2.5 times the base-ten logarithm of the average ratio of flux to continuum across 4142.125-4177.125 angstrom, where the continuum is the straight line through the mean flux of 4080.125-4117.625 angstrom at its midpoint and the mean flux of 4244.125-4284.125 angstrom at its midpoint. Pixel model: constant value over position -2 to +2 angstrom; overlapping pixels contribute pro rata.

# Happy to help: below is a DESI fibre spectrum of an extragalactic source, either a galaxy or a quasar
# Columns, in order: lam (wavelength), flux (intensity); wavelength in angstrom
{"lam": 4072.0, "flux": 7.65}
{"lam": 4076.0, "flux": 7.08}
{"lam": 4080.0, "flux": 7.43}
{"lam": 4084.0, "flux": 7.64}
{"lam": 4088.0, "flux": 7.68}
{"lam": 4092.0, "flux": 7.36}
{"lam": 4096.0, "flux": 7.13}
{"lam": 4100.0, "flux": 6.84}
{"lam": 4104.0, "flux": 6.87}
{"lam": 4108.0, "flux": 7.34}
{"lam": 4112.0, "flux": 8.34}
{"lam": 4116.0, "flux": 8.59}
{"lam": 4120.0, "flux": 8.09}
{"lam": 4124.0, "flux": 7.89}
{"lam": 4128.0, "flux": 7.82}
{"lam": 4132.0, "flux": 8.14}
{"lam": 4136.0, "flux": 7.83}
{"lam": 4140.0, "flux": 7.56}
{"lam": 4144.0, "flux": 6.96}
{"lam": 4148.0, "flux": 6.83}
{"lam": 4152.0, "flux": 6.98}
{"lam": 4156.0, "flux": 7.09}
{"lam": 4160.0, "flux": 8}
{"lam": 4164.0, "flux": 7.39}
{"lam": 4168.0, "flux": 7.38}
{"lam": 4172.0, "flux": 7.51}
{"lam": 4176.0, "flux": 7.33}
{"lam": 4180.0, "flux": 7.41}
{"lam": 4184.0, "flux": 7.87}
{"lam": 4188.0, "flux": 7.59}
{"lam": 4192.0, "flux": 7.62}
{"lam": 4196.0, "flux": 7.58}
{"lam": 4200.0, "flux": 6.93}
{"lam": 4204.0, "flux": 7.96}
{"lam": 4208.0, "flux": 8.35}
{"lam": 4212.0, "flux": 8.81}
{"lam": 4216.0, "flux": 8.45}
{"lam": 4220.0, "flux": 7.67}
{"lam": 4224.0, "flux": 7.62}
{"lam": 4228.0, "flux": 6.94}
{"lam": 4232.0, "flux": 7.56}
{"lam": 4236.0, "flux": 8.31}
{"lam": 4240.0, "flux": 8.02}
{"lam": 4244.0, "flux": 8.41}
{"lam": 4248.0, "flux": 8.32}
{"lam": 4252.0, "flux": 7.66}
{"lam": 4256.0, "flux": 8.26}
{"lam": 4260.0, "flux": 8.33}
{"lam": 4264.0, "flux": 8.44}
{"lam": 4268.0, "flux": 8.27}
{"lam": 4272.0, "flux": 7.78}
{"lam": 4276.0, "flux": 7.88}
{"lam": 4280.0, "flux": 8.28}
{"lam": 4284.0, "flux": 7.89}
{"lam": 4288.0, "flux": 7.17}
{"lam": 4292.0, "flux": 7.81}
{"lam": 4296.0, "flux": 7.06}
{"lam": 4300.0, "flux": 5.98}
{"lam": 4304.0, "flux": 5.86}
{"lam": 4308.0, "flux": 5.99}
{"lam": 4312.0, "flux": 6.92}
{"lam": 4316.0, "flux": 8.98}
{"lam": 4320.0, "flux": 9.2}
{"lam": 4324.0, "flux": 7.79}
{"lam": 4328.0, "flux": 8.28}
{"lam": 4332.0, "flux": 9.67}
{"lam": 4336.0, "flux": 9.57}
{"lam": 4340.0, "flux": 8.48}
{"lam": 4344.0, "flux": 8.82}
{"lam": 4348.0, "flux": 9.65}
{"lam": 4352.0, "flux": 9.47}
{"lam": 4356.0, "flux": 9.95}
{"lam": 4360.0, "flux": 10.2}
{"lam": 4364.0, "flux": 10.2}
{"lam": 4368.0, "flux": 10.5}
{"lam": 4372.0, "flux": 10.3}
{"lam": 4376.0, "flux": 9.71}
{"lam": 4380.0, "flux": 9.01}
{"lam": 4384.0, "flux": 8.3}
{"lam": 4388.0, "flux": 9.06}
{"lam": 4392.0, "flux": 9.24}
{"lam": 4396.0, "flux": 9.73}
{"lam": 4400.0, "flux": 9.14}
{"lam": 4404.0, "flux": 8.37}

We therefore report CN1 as 0.07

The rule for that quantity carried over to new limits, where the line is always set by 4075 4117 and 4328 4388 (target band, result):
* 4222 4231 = 0.161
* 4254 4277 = 0.078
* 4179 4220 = 0.056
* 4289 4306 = 0.322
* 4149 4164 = 0.087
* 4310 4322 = 0.100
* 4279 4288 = 0.137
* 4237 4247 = 0.047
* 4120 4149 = 0.017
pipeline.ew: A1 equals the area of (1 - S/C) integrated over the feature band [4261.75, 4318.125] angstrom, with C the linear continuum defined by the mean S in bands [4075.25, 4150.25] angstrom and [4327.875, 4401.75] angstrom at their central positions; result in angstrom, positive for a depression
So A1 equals 9.07 angstrom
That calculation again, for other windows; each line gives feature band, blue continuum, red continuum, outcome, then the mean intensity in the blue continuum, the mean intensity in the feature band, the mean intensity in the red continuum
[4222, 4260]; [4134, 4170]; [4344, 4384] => 2.0 angstrom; 7.34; 7.92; 9.76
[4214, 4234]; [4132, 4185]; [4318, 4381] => 1.1 angstrom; 7.41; 7.65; 9.43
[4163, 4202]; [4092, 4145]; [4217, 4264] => 1.7 angstrom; 7.65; 7.46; 7.95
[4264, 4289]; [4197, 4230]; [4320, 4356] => 1.4 angstrom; 7.83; 7.95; 9.03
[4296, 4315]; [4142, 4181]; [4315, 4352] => 5.0 angstrom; 7.28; 6.43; 8.97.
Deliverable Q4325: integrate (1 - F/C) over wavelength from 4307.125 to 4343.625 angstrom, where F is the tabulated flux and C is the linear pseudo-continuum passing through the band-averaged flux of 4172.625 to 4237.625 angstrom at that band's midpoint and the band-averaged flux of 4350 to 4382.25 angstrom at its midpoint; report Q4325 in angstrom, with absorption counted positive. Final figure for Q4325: 3.7 angstrom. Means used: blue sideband 7.74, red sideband 9.9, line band 8.41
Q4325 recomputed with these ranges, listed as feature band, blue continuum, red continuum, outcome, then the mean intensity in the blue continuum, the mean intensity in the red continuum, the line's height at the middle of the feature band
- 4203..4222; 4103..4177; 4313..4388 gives -0.2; 7.59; 9.3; 8.18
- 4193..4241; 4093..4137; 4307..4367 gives 2.5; 7.71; 8.95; 8.28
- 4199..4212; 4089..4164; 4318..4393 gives 0.3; 7.53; 9.34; 8.16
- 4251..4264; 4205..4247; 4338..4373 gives 0.4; 8.02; 9.71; 8.43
